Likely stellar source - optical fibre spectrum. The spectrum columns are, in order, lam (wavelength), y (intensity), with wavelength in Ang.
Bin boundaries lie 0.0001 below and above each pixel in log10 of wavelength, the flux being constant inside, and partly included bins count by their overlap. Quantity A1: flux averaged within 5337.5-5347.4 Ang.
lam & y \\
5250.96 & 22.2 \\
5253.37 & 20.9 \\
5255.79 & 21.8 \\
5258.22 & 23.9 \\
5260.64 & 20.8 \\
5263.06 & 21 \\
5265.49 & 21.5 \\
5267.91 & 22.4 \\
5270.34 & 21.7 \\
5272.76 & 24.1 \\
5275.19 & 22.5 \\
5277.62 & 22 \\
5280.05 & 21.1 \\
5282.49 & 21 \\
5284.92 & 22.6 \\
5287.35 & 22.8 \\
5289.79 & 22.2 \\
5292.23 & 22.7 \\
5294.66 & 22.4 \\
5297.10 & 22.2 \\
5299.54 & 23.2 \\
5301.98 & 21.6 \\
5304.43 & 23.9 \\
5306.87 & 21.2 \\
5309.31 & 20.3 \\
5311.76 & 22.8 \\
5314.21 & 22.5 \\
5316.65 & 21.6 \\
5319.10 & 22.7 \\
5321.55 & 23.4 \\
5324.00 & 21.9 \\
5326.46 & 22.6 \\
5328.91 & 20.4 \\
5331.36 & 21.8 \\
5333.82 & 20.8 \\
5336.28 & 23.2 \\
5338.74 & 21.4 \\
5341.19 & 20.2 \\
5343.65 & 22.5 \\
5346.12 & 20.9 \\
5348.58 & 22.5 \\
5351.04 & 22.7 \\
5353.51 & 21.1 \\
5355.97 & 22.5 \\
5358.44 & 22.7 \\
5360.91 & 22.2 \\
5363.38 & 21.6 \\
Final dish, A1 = 21.3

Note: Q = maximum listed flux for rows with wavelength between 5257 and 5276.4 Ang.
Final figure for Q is 24.1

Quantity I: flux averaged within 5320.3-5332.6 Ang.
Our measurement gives 22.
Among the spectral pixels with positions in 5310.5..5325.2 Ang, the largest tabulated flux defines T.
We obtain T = 23.4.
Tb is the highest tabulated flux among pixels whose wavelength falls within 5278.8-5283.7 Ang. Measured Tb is 21.1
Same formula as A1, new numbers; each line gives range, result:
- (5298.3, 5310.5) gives 22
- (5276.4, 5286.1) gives 21.7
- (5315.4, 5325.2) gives 22.4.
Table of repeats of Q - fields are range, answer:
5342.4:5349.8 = 22.5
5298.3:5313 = 23.9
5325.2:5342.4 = 23.2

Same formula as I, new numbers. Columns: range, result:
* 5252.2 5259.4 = 22.2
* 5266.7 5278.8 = 22.6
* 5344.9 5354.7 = 21.8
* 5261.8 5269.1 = 21.6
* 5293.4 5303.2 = 22.4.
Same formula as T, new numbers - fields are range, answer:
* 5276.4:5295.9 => 22.8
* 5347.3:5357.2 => 22.7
